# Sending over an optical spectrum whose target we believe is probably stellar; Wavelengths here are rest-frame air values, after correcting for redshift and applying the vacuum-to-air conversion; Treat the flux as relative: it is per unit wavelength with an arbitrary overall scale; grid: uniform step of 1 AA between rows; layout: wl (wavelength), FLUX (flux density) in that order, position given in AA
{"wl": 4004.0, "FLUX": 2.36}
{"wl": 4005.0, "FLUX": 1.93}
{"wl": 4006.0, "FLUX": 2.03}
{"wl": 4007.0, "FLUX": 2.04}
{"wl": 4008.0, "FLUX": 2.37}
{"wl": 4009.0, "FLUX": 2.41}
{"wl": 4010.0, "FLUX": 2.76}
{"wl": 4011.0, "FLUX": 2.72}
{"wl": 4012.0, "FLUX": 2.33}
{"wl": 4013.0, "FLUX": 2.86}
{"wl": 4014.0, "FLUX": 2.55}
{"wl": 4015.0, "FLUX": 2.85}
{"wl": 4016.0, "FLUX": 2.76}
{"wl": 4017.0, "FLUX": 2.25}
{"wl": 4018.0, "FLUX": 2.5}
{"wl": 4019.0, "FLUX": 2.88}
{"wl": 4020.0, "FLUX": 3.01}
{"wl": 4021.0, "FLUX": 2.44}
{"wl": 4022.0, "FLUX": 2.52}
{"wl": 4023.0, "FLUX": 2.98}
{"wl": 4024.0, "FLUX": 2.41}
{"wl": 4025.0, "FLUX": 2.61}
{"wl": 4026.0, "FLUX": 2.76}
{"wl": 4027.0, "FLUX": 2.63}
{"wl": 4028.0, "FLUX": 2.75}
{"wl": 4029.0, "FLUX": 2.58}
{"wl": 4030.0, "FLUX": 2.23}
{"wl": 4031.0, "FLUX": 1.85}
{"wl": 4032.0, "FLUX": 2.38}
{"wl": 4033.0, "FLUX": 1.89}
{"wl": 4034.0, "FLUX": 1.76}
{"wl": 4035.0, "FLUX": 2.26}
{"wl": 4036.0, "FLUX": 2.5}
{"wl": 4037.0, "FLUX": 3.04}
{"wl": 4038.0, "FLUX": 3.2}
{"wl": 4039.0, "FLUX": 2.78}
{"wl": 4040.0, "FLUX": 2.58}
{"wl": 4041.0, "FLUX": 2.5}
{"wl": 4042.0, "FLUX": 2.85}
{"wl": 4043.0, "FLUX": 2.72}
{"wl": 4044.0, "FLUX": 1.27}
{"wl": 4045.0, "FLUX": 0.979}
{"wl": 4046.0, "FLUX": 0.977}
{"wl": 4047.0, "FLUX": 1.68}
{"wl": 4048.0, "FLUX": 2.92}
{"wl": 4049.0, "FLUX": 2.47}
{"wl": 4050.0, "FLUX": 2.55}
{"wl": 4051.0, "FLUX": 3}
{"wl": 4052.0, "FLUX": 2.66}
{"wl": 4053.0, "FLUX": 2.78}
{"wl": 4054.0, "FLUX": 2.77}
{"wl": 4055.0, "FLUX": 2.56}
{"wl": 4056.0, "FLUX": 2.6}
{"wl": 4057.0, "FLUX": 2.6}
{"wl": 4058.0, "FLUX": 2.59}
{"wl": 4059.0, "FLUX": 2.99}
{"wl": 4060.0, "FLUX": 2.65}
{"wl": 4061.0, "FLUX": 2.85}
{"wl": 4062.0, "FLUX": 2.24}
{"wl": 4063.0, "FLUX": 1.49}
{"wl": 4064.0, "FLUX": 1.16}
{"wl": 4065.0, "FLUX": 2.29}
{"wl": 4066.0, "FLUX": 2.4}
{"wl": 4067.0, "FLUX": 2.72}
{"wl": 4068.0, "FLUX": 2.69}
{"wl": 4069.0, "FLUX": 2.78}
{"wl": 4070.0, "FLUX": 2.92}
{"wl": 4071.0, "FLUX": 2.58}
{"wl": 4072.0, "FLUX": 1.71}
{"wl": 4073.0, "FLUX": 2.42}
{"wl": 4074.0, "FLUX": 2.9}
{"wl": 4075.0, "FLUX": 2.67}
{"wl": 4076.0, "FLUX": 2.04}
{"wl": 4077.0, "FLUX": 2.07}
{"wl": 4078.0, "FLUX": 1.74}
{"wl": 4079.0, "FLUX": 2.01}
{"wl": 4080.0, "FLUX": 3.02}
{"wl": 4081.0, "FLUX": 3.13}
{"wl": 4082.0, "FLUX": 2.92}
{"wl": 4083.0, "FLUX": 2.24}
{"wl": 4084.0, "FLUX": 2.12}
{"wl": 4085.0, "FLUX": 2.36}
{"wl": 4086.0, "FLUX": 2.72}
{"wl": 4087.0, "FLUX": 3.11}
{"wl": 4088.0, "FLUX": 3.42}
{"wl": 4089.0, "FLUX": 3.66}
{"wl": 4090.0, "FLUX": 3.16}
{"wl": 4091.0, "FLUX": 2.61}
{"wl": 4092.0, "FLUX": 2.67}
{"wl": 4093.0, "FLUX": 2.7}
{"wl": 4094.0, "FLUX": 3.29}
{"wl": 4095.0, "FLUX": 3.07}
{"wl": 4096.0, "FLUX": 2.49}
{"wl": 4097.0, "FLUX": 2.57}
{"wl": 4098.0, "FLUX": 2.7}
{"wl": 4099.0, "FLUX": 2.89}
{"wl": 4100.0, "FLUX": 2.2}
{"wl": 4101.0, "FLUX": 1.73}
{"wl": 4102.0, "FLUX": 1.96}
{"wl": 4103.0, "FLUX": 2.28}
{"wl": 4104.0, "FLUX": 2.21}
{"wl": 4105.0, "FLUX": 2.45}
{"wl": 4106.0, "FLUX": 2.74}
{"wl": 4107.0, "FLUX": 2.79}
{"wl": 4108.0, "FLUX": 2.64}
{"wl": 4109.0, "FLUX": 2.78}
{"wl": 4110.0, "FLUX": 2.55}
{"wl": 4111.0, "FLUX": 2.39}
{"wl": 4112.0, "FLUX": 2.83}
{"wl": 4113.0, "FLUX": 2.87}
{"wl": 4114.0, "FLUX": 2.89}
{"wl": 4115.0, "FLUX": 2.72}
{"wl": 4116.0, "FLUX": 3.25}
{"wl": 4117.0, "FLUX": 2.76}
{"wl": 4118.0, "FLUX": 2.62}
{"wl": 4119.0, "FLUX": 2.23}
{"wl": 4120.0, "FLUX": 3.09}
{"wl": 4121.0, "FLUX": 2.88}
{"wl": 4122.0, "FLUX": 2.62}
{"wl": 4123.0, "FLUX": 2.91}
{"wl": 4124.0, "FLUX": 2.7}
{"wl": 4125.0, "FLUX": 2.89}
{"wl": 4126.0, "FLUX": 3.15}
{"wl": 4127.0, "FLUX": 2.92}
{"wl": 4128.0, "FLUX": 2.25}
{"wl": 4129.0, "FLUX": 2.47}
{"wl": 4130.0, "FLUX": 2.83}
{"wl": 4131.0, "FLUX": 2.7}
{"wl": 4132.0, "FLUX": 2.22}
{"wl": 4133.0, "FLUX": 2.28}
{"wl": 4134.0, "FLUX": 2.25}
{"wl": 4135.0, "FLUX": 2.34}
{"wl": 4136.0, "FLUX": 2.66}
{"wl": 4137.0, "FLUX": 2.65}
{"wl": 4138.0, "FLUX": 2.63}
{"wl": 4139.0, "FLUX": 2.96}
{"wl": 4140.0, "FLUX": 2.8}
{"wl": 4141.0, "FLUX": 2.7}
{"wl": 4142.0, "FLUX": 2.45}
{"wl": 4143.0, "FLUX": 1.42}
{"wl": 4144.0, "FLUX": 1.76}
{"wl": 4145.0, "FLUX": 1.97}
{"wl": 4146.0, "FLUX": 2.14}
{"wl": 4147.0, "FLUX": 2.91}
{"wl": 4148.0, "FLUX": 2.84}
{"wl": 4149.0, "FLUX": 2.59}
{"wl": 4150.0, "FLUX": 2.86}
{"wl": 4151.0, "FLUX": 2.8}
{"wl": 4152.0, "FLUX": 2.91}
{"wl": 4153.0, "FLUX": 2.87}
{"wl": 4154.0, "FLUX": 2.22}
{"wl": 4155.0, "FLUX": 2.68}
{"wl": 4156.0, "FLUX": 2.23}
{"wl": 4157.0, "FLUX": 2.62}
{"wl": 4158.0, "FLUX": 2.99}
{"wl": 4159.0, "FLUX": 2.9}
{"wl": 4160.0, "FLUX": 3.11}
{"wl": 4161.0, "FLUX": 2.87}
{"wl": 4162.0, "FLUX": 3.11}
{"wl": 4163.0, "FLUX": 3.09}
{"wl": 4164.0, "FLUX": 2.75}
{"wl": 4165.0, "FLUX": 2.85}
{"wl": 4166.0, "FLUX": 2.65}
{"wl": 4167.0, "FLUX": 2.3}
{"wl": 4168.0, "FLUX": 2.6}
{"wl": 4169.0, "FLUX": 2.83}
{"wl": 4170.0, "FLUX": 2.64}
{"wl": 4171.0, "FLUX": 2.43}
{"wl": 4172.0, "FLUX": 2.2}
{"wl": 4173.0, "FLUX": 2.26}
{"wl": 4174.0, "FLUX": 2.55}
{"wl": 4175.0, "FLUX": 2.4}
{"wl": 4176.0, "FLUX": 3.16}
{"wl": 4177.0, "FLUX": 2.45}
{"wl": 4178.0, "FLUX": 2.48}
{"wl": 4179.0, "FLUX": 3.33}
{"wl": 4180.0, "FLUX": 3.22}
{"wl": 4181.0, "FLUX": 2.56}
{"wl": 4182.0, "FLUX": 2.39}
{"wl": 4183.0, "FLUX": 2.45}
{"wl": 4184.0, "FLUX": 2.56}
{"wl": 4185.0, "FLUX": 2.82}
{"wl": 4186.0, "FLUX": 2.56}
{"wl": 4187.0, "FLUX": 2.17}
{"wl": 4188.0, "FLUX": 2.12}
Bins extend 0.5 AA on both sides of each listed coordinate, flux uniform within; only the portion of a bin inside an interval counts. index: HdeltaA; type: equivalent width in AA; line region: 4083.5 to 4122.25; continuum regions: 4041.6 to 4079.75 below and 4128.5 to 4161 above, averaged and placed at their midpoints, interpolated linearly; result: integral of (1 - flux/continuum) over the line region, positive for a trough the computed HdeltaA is -3.7 AA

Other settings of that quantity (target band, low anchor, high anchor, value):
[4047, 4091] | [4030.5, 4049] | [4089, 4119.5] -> -2.55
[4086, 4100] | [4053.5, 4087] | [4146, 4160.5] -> -2.09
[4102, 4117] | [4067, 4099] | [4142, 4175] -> -0.07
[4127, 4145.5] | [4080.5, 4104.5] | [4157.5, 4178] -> 1.85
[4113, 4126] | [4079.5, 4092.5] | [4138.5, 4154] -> -0.69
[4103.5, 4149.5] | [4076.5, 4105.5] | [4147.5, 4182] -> 0.91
